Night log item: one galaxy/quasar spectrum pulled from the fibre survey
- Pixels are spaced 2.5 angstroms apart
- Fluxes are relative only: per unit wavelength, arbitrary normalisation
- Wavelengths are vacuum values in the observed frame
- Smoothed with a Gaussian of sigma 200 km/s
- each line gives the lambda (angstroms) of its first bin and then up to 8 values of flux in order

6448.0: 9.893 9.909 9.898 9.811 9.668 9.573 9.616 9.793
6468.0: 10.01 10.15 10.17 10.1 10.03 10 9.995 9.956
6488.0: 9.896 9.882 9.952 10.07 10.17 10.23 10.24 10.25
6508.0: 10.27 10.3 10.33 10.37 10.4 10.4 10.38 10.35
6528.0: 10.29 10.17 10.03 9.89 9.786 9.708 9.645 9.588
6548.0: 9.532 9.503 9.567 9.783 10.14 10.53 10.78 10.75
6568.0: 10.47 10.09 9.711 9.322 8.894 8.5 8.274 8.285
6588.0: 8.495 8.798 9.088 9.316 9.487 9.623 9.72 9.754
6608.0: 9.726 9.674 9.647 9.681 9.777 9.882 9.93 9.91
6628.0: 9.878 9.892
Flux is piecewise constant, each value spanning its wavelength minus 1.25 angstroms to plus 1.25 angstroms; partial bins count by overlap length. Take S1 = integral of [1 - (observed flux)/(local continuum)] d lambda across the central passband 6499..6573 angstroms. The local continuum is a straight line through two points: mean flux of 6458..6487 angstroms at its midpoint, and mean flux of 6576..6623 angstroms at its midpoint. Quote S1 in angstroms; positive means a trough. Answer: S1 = -4.0 angstroms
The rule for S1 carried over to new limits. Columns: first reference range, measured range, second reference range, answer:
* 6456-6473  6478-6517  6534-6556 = -1.5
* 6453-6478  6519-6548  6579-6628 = -1.1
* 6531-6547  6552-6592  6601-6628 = 1.1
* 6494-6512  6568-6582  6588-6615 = 0.4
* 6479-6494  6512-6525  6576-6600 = -1.1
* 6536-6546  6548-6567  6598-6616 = -0.8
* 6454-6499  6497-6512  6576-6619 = -0.7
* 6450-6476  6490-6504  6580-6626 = -0.5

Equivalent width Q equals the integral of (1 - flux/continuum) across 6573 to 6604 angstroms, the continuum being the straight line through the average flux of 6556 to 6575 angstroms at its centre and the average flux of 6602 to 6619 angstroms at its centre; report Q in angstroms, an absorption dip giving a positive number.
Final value 3.0 angstroms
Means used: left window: 10.3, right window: 9.71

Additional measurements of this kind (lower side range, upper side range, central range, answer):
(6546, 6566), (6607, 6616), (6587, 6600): 0.9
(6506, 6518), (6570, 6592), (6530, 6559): -0.4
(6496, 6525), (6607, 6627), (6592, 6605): 0.5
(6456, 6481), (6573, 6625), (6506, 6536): -1.9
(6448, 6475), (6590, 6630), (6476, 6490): -0.2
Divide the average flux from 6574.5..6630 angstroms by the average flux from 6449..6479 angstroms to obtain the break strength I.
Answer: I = 0.9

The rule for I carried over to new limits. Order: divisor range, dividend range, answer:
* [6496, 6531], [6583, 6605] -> 0.88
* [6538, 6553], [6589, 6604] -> 0.97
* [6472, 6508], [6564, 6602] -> 0.92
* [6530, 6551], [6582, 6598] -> 0.90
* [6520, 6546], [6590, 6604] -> 0.93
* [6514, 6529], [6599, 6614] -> 0.93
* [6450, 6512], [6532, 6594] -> 0.96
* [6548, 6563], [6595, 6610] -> 0.97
